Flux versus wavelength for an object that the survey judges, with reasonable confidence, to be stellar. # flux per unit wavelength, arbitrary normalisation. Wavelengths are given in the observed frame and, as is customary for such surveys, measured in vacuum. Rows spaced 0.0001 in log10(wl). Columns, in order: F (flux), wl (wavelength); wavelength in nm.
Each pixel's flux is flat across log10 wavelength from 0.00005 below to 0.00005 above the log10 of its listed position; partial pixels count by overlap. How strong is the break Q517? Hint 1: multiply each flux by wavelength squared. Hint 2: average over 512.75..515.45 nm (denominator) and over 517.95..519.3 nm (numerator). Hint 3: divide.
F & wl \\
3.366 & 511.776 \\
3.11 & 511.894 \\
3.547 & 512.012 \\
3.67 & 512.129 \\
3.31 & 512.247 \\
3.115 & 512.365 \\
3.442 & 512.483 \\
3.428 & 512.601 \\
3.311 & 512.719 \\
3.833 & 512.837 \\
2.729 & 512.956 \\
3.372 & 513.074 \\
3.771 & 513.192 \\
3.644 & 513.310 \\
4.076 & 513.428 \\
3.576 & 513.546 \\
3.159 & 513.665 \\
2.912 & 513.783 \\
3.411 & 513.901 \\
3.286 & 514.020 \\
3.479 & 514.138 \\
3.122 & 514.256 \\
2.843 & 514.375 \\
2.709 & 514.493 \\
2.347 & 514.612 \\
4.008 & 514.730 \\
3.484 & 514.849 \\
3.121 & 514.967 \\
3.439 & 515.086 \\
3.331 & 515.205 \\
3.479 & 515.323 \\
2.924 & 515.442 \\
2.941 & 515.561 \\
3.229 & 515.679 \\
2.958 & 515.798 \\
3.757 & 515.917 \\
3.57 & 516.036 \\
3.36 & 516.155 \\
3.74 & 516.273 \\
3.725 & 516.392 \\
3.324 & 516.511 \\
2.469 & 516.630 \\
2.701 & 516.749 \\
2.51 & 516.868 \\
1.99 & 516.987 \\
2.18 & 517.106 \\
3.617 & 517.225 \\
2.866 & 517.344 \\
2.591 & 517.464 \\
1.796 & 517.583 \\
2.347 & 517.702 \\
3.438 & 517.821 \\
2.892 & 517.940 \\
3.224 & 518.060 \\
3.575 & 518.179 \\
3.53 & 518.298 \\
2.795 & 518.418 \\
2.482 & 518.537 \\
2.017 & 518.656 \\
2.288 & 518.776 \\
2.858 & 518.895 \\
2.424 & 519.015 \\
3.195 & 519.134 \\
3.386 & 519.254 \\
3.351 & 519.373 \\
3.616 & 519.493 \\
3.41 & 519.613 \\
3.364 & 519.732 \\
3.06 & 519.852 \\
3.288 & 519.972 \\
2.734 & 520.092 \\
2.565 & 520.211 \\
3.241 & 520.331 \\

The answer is 0.9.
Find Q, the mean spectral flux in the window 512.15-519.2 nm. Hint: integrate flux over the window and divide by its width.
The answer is 3.1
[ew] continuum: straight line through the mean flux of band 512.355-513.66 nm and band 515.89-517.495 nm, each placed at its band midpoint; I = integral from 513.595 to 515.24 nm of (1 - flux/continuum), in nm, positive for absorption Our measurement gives 0.06 nm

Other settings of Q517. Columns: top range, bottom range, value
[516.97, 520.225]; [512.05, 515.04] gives 0.89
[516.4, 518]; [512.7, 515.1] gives 0.83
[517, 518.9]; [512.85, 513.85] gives 0.82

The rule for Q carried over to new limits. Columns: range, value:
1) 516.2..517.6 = 2.83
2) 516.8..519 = 2.72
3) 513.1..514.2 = 3.48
